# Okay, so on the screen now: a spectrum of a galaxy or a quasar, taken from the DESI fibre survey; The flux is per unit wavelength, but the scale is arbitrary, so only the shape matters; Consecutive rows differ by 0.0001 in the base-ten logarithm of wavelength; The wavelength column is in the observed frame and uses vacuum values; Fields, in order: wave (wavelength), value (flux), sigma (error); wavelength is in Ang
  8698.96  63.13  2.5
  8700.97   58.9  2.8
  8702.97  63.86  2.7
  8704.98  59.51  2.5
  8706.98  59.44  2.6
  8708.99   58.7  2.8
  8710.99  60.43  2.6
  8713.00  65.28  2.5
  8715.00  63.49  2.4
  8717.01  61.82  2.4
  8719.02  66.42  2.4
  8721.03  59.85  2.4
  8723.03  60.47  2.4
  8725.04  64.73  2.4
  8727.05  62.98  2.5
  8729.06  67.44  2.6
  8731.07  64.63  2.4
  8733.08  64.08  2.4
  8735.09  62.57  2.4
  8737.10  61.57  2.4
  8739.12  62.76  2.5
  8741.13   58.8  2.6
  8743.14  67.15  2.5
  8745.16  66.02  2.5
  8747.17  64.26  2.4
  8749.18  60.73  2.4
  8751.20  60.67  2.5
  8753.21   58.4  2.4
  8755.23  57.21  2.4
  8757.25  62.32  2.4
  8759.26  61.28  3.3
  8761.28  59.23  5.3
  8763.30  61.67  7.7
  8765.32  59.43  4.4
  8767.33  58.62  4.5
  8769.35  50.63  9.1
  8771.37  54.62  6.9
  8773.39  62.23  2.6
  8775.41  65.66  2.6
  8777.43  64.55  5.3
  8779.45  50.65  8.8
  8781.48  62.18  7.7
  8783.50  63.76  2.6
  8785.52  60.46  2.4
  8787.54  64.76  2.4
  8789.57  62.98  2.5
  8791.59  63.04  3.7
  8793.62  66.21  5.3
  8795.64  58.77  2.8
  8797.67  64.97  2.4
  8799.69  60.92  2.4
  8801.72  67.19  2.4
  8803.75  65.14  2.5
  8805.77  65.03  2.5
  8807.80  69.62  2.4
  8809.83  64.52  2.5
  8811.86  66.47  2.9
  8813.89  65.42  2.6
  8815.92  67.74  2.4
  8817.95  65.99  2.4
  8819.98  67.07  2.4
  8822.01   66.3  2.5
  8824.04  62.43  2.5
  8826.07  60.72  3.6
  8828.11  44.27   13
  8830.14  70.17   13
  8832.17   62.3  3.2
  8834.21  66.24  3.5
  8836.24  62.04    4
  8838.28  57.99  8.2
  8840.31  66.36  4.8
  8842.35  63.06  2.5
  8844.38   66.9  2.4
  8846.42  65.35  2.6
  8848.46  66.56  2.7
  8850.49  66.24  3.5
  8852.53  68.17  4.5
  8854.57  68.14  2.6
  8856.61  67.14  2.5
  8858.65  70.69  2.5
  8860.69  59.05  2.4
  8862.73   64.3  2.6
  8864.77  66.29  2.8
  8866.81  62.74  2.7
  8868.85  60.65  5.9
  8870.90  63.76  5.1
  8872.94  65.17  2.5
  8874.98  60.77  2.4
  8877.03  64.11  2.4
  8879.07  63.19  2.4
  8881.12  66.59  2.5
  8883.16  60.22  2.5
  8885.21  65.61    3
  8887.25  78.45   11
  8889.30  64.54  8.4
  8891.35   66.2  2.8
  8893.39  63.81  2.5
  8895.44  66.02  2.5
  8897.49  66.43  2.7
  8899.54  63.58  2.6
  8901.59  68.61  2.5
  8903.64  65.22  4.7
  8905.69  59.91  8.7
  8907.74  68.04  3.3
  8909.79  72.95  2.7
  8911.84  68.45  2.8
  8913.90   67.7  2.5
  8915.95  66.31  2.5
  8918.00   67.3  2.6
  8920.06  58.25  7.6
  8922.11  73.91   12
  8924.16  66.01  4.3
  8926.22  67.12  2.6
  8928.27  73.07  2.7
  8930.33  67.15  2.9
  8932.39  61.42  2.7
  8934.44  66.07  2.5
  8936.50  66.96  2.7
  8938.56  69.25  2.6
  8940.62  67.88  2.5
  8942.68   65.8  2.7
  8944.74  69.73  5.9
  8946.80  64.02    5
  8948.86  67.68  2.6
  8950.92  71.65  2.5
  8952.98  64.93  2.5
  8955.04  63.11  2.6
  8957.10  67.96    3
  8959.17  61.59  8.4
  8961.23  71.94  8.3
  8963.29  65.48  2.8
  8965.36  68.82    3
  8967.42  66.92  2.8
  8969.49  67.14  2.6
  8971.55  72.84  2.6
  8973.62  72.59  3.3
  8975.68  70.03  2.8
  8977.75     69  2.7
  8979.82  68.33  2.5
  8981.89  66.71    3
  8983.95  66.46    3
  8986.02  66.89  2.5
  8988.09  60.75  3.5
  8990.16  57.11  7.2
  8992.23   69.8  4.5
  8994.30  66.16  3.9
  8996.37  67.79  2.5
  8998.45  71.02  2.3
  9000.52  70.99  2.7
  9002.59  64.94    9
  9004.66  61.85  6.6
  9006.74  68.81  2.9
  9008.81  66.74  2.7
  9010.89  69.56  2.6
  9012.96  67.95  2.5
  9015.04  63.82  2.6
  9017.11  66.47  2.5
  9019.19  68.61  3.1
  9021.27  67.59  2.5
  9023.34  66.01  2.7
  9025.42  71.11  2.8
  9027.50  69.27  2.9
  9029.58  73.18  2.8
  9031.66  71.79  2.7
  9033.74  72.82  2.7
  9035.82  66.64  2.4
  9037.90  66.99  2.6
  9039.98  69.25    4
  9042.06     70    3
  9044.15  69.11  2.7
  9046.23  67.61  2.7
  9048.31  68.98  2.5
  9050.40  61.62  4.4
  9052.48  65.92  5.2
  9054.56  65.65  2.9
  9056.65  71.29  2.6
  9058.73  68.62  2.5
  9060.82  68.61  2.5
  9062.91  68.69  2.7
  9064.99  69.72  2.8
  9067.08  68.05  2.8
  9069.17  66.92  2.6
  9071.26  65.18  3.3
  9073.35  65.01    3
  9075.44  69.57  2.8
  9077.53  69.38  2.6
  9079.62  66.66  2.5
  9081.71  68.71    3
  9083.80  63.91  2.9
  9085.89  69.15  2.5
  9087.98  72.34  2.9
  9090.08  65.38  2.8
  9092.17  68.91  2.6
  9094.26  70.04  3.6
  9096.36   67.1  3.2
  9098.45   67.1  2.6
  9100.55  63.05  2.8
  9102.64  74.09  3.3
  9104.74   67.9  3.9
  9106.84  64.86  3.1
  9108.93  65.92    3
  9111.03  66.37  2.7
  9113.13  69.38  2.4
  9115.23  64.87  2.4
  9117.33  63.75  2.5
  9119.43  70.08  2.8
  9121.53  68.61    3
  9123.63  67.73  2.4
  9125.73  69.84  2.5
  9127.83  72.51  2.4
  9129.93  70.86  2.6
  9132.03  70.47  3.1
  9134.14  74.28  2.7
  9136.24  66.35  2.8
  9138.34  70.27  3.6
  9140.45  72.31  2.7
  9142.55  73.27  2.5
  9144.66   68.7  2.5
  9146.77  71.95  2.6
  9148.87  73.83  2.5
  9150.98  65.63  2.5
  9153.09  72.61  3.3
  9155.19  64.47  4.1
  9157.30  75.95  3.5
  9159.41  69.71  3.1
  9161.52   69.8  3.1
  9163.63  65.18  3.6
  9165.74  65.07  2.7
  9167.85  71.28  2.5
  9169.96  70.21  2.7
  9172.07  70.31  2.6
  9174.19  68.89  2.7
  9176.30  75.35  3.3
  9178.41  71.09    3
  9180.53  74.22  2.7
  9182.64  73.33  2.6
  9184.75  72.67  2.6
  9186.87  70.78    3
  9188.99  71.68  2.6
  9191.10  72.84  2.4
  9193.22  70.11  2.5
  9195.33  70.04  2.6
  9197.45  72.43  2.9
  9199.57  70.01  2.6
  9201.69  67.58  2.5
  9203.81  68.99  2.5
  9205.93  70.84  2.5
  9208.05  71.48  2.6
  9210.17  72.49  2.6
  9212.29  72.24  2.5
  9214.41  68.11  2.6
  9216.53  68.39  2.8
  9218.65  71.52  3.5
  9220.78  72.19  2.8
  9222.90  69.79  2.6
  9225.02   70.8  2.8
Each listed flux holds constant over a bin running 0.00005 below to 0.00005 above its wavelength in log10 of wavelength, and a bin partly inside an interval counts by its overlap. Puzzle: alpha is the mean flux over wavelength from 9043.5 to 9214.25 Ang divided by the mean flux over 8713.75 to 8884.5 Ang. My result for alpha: 1.1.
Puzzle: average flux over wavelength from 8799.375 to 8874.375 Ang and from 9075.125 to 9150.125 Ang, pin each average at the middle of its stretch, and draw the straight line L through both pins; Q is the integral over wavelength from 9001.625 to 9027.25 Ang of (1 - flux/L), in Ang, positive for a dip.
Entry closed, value 0.1 Ang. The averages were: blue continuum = 64.6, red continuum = 68.9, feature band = 67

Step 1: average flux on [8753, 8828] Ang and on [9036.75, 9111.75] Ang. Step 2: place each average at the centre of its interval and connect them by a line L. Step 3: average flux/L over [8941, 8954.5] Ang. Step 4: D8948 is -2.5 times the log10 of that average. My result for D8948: -0.03 mag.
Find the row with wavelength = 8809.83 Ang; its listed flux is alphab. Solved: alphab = 64.52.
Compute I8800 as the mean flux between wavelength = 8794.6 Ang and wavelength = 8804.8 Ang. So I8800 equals 63.5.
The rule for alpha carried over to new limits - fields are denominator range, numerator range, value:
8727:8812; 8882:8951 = 1.08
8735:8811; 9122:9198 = 1.14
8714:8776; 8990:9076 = 1.10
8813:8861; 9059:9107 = 1.05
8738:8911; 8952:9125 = 1.06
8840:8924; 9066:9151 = 1.04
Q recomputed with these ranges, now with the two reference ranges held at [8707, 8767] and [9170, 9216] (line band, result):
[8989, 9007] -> 0.25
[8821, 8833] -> 0.55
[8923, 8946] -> -0.44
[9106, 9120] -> 0.65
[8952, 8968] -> 0.05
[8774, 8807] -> 0.14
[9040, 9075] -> 0.42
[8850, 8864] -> -0.38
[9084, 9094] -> 0.07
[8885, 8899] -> -0.44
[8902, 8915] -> -0.31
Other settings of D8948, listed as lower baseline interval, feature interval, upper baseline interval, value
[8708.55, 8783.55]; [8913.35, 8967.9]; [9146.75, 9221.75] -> -0.02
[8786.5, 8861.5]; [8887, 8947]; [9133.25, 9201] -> -0.01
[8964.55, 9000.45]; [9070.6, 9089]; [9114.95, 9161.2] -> 0.02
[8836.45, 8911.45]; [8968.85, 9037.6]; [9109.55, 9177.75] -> -0.01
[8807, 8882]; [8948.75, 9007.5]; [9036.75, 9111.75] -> -0.01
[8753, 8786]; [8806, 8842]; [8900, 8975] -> -0.03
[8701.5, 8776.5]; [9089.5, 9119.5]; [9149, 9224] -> 0.03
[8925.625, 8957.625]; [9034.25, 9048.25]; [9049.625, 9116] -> -0.02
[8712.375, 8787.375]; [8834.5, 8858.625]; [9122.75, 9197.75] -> -0.03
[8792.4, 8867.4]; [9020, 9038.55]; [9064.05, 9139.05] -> -0.04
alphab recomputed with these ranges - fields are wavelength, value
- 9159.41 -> 69.71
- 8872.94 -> 65.17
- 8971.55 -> 72.84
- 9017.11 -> 66.47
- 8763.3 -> 61.67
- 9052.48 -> 65.92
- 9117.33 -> 63.75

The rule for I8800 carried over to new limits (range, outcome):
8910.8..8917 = 67.5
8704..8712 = 59.5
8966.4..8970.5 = 66.9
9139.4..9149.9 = 72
